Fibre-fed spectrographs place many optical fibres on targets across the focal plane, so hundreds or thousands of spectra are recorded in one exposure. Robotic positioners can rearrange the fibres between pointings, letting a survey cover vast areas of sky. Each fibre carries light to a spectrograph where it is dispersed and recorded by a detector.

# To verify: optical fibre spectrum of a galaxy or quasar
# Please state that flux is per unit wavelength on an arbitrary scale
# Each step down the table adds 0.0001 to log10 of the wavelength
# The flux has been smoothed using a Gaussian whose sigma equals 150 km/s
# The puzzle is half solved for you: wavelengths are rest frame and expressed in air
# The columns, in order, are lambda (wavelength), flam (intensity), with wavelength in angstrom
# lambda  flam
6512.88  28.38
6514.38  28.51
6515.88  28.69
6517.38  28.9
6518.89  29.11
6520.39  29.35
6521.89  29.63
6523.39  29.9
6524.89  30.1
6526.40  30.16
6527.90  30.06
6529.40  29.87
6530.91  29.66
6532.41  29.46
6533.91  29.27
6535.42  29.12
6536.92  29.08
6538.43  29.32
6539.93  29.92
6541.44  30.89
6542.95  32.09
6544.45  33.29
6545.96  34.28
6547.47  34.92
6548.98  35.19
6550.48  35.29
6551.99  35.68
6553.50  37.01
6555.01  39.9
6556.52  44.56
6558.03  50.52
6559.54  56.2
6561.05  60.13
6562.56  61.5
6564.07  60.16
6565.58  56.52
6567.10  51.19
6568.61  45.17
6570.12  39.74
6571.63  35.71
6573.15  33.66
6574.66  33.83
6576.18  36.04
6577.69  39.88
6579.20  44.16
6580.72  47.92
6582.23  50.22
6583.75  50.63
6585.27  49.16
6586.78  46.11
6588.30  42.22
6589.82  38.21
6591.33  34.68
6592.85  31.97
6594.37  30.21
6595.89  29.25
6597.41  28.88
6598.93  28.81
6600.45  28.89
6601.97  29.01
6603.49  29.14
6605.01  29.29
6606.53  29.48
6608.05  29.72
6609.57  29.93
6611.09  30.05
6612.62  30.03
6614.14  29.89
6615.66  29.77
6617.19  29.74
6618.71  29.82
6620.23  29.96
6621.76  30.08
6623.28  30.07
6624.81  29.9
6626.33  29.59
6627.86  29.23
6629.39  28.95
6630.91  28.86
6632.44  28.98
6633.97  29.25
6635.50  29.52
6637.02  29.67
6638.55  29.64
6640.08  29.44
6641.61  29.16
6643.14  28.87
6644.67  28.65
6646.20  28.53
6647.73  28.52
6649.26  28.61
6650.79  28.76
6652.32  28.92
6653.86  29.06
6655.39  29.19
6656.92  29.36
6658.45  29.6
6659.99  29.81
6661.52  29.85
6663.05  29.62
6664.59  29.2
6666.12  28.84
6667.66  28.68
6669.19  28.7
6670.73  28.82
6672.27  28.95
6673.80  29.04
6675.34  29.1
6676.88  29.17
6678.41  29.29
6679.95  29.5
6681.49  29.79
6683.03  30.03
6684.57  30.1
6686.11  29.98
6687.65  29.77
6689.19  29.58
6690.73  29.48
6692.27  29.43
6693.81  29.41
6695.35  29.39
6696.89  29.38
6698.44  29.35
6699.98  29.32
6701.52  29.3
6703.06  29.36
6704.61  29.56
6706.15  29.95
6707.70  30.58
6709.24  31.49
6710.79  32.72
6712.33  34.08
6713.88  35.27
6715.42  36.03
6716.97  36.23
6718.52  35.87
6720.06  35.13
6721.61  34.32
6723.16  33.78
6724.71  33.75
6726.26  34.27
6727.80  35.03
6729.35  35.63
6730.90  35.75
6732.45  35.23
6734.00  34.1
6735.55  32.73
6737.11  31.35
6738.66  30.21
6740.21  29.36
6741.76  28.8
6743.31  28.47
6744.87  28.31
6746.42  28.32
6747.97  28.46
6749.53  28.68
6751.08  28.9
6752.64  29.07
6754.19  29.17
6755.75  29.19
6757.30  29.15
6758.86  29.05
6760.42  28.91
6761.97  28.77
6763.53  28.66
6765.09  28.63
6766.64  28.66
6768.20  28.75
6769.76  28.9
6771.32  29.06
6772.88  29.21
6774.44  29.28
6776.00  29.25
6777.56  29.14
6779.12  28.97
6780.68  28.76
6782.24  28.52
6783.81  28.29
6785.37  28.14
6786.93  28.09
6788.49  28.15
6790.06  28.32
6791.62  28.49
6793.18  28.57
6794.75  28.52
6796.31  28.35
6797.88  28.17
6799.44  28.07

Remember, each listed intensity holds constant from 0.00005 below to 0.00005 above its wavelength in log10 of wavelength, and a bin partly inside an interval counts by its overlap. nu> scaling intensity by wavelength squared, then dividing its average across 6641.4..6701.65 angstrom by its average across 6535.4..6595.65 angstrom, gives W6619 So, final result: 0.74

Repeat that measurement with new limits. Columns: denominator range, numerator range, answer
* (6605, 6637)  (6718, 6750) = 1.13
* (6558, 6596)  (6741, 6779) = 0.68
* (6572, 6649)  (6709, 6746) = 1.05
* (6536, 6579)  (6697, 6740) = 0.85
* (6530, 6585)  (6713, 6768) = 0.82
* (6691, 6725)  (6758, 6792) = 0.92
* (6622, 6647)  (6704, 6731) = 1.18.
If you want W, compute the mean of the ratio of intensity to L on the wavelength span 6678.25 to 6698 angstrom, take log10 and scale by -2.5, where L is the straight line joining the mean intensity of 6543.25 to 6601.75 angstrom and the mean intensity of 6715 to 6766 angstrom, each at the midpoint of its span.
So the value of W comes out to 0.17 mag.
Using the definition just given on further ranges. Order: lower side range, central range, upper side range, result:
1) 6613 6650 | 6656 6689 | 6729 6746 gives 0.03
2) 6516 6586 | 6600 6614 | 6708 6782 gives 0.22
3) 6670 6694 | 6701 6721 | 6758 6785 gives -0.12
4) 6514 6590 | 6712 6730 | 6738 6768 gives -0.15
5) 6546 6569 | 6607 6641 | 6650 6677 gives 0.20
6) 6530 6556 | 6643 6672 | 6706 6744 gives 0.14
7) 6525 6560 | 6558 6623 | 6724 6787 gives -0.15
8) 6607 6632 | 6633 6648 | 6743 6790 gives 0.02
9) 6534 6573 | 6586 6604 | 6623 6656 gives 0.07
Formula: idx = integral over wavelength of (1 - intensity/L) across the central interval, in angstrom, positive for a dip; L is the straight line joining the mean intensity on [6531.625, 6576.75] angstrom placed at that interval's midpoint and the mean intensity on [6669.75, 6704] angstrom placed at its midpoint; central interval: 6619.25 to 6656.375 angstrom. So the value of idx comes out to 4.4 angstrom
